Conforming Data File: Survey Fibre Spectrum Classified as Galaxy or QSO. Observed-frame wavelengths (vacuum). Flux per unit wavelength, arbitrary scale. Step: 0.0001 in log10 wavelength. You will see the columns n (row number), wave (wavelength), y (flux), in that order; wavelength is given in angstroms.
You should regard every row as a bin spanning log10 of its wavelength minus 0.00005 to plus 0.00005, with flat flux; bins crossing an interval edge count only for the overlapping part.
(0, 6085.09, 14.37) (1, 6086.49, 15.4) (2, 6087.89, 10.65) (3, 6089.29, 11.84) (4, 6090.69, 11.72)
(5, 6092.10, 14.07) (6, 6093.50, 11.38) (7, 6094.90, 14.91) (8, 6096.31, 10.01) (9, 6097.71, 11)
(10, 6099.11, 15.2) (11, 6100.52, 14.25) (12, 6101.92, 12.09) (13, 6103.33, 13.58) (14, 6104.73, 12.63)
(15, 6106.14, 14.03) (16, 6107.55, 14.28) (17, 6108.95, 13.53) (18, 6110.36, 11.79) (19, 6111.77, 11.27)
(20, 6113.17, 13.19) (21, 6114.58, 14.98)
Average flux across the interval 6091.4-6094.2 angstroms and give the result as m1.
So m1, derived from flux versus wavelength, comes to 12.7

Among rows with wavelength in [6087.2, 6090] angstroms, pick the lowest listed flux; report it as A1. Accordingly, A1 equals 10.65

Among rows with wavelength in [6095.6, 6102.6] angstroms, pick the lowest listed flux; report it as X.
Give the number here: 10.01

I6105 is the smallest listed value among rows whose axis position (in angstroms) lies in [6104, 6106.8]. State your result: 12.63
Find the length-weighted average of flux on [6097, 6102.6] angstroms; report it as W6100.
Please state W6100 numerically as 13.2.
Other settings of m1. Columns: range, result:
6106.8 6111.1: 13.2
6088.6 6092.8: 12.5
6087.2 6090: 11.3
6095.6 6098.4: 10.5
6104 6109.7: 13.6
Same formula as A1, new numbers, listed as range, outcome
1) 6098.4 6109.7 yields 12.09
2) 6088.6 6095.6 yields 11.38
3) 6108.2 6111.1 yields 11.79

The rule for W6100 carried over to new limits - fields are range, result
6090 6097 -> 12.4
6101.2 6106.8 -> 13.1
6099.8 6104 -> 13.3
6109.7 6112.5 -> 11.6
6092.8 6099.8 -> 12.5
